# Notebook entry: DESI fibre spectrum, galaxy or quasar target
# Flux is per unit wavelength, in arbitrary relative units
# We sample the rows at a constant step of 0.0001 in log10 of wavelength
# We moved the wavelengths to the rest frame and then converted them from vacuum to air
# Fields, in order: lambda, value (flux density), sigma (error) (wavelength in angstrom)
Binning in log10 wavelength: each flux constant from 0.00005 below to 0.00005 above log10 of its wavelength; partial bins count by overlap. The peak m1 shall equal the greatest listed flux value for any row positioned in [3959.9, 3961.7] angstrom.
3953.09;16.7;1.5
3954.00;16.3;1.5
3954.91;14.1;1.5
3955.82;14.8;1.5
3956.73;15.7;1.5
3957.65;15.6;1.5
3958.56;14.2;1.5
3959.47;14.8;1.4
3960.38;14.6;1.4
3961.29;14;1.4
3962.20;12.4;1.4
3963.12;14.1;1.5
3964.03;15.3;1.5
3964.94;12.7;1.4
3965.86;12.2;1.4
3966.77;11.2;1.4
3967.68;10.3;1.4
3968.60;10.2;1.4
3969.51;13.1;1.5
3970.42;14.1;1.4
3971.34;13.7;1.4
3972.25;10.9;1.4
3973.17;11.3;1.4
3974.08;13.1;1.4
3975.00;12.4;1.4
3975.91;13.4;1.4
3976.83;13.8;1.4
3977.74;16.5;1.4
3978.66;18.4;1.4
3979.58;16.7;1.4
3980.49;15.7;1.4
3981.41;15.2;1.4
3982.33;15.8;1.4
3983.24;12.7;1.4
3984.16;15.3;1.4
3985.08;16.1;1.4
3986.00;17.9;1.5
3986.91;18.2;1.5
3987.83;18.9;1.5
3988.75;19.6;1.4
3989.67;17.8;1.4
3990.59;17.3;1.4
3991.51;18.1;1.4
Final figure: 14.6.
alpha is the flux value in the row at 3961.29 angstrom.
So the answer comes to 14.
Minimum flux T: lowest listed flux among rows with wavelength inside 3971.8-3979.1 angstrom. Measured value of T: 10.9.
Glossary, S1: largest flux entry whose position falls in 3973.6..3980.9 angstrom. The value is 18.4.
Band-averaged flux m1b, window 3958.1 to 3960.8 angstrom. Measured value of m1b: 14.6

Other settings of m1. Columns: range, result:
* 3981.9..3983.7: 15.8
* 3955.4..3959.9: 15.7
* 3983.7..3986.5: 17.9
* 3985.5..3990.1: 19.6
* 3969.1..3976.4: 14.1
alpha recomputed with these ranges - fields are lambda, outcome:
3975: 12.4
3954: 16.3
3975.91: 13.4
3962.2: 12.4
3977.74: 16.5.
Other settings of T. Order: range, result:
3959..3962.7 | 12.4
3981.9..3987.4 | 12.7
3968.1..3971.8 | 10.2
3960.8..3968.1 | 10.3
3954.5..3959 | 14.1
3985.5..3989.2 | 17.9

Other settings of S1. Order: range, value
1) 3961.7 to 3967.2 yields 15.3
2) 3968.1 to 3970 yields 13.1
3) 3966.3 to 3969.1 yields 11.2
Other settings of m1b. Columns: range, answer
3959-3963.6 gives 14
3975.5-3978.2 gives 14.6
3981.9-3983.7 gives 14.3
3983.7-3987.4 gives 16.9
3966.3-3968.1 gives 10.8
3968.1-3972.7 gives 12.4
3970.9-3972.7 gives 12.3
